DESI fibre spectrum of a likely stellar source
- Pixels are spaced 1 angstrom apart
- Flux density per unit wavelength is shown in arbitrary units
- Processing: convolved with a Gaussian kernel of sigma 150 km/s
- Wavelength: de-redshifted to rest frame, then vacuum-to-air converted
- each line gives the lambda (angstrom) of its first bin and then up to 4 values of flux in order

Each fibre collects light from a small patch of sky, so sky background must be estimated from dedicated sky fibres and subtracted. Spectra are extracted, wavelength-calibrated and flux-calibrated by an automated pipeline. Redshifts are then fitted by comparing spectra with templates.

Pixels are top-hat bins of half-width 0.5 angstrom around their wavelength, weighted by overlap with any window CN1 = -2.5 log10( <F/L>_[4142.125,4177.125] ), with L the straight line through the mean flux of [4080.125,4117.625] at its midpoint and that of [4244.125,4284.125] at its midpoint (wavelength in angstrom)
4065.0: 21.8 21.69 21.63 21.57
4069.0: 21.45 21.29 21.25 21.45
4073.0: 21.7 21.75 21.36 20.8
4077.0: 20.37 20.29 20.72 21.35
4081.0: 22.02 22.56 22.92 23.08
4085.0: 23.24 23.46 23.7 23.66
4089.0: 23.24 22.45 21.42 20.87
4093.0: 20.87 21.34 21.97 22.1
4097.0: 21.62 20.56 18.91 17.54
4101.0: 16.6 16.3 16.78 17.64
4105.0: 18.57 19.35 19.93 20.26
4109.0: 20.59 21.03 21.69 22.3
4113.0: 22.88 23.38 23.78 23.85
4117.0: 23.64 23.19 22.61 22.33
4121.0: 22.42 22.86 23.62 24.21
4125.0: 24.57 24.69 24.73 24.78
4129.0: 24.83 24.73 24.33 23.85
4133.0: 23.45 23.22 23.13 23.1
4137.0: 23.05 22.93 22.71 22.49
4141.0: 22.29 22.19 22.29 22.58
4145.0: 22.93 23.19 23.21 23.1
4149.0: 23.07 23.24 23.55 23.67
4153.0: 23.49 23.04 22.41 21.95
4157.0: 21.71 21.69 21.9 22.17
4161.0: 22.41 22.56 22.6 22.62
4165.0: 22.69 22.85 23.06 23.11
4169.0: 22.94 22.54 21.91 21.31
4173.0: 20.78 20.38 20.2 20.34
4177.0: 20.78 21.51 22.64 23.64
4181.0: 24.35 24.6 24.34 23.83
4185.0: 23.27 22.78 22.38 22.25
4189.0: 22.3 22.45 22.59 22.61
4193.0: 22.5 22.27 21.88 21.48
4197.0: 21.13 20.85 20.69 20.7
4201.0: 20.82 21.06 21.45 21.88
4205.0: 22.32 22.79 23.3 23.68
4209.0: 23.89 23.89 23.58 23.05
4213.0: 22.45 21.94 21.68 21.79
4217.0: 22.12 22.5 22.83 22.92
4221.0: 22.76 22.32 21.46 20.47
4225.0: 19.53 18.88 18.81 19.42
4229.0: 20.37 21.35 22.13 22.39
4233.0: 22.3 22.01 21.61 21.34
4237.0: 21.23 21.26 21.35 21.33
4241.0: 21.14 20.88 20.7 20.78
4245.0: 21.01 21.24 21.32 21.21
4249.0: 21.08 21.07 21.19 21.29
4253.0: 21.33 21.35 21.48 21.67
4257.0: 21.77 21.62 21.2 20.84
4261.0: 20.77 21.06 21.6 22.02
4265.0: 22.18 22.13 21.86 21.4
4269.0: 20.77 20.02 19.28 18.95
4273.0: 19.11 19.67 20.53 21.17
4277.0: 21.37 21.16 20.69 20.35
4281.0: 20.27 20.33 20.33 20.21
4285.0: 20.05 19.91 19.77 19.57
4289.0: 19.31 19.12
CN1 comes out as -0.06 mag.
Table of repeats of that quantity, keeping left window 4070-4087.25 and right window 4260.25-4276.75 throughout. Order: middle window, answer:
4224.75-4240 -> 0.001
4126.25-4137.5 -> -0.115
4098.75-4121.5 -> 0.050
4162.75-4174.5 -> -0.044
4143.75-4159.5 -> -0.067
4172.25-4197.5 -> -0.051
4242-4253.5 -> -0.010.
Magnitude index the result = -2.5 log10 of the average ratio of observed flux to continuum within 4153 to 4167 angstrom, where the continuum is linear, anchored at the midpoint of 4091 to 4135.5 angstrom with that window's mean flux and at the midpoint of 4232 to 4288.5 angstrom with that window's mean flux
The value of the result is -0.04 mag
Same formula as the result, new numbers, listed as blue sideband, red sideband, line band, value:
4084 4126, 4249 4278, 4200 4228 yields -0.04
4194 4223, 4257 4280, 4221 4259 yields 0.02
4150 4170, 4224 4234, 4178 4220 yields -0.05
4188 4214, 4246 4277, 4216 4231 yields 0.03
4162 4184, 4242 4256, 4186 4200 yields 0.01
